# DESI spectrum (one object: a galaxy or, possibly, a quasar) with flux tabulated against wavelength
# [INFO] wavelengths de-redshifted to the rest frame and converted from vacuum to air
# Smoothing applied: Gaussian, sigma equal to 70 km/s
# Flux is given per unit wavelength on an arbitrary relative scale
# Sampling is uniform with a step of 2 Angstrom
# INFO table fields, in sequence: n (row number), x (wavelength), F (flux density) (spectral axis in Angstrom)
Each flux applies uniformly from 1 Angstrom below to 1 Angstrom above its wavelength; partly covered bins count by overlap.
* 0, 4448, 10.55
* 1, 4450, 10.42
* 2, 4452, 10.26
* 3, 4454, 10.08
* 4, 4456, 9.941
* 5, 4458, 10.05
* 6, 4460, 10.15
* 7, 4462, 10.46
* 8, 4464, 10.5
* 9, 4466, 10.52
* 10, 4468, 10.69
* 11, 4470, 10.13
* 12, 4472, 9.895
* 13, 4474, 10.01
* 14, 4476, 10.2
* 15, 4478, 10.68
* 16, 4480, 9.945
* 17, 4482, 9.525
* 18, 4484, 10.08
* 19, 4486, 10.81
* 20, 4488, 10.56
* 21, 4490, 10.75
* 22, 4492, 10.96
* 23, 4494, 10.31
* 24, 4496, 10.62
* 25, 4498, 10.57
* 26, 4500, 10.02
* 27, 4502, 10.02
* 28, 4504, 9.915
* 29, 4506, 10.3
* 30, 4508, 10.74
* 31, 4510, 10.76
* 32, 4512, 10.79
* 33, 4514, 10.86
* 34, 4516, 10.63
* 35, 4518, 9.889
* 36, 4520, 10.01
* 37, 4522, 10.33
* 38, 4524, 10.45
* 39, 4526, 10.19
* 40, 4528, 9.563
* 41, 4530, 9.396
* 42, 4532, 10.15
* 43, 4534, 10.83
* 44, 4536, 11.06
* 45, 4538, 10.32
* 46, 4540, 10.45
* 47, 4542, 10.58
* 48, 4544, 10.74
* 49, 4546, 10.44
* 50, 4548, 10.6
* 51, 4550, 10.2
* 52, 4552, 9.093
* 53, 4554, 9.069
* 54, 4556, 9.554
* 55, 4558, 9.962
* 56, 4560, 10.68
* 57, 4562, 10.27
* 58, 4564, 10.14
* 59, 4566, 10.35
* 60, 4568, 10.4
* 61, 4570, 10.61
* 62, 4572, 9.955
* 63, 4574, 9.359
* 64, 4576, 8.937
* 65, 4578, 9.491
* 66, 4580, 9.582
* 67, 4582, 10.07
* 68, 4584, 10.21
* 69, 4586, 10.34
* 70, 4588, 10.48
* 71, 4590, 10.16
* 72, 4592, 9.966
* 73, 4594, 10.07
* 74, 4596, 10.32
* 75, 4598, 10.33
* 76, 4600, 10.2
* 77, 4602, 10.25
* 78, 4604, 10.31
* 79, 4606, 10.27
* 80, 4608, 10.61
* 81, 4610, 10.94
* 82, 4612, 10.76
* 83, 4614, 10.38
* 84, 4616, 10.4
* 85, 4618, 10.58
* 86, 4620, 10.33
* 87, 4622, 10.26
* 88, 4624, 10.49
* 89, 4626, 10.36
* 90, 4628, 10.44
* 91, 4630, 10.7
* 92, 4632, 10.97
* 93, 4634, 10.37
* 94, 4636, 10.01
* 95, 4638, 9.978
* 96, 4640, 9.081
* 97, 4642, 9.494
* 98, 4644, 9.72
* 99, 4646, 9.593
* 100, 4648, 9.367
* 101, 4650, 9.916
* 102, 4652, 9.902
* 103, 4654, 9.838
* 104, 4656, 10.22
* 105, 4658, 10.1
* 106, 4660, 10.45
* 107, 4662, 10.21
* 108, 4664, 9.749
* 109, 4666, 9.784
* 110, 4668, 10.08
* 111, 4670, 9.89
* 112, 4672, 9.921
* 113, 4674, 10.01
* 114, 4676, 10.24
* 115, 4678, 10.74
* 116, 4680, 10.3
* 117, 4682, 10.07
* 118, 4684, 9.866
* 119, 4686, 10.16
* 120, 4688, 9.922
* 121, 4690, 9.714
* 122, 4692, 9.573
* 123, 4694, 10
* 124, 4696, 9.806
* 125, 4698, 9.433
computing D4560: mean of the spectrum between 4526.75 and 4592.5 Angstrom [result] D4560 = 10.1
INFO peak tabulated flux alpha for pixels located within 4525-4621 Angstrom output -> 11.06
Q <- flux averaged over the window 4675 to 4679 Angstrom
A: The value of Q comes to 10.5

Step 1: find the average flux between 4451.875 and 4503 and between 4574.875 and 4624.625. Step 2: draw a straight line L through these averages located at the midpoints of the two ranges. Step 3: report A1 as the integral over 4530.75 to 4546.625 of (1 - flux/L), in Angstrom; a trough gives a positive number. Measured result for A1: -0.5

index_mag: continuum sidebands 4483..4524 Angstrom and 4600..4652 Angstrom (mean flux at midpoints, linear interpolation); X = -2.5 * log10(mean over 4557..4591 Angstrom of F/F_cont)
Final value 0.03 mag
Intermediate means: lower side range 10.4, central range 10.1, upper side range 10.2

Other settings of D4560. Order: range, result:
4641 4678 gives 9.94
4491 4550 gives 10.4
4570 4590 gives 9.88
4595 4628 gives 10.4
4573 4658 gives 10.1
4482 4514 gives 10.5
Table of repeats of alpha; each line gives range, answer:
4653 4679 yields 10.74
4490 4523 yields 10.96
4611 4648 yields 10.97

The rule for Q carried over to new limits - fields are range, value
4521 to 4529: 10.1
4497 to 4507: 10.2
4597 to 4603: 10.3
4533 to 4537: 10.9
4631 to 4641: 10.1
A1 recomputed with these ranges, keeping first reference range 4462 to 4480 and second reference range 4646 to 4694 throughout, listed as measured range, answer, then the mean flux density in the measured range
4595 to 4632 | -1.4 Angstrom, 10.5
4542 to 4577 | 0.5 Angstrom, 10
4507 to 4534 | -0.2 Angstrom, 10.3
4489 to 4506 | -0.2 Angstrom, 10.4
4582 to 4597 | -0.1 Angstrom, 10.2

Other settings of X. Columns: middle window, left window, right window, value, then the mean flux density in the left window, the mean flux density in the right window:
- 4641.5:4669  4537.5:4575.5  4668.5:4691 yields 0.02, 10.1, 10.1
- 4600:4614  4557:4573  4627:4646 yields -0.04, 10.3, 10.1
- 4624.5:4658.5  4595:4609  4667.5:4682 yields 0.02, 10.3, 10.2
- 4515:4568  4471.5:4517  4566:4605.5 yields 0.00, 10.4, 10.1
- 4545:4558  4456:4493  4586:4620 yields 0.06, 10.3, 10.4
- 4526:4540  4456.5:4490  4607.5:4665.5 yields 0.00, 10.3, 10.2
